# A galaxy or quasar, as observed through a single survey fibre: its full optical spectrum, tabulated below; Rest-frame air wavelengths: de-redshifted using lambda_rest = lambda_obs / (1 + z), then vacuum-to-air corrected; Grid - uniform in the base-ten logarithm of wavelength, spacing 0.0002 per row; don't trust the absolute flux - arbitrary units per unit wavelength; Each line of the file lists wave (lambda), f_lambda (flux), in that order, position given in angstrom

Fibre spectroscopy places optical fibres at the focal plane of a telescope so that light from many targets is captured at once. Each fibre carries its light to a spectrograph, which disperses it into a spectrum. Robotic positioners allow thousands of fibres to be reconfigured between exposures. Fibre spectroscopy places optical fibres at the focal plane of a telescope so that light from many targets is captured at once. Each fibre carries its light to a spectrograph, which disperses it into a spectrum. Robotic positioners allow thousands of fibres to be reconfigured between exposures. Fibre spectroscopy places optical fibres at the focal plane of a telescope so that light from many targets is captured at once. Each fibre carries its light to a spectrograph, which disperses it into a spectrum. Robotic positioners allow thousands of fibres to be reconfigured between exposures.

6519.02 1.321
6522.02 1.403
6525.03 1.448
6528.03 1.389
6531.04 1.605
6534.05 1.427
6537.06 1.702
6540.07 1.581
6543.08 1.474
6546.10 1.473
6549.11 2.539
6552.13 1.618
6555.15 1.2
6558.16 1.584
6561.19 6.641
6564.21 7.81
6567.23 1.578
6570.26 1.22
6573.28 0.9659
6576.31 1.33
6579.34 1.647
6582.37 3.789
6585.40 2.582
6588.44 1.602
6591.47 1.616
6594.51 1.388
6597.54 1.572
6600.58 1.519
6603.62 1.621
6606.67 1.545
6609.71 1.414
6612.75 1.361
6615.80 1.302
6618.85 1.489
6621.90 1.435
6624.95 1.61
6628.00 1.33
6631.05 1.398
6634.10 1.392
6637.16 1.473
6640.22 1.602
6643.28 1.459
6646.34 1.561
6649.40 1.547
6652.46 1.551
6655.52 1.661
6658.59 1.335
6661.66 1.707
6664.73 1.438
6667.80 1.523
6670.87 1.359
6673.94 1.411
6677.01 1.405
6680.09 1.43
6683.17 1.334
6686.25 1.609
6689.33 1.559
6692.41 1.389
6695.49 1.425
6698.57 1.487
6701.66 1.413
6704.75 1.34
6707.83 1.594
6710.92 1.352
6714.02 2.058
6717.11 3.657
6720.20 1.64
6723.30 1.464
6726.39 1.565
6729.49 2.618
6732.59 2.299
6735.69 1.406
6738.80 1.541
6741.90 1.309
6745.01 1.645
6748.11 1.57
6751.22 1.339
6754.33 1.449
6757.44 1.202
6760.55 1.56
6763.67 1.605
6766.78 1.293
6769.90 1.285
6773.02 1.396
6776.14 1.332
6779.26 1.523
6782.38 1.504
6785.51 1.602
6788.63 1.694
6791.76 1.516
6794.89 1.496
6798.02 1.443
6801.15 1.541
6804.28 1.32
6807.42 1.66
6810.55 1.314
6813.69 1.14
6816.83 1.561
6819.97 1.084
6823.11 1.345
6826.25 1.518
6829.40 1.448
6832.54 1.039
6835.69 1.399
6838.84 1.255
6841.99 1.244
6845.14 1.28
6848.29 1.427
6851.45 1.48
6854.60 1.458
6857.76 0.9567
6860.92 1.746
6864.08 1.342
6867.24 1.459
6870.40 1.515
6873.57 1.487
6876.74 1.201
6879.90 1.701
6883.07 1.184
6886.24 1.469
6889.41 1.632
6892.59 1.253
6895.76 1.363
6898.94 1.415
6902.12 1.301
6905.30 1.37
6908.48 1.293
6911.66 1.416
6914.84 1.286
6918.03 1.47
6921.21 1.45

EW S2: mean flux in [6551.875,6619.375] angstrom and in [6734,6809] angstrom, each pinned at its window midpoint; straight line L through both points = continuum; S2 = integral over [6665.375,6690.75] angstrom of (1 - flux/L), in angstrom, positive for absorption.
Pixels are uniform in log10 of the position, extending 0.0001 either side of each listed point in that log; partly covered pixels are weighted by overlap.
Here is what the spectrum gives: 4.8 angstrom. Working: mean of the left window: 2.12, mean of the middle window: 1.45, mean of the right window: 1.47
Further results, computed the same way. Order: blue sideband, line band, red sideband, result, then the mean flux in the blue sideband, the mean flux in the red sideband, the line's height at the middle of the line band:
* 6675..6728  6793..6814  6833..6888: 0.5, 1.63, 1.38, 1.47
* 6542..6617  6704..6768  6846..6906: 1.5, 2.1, 1.41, 1.73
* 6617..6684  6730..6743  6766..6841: -2.6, 1.48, 1.4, 1.44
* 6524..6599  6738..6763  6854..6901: 3.5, 2.12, 1.41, 1.69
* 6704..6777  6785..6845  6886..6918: 5.3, 1.65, 1.38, 1.53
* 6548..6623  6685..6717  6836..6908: 3.3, 2.09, 1.39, 1.81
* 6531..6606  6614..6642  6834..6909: 7.5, 2.13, 1.39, 1.98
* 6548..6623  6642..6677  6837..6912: 7.5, 2.09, 1.38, 1.91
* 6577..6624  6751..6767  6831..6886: 0.8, 1.72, 1.37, 1.5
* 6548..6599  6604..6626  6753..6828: 7.5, 2.39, 1.43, 2.21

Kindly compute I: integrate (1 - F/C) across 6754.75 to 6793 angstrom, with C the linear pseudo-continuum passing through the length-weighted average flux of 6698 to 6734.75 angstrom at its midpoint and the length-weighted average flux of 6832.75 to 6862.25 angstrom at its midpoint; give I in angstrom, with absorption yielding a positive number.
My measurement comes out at 4.2 angstrom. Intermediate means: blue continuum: 1.88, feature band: 1.46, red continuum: 1.34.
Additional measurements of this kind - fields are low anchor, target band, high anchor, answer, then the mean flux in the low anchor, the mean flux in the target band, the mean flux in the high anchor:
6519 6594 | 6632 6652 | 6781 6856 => 3.98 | 2.11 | 1.51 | 1.41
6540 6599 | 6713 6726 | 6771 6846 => -3.17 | 2.28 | 2.15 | 1.4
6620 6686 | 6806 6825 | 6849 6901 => 1.07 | 1.48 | 1.35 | 1.42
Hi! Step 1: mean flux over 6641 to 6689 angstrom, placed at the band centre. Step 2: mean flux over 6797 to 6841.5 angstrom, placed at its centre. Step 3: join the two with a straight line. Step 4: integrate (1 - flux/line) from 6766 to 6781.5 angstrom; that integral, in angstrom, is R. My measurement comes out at 0.2 angstrom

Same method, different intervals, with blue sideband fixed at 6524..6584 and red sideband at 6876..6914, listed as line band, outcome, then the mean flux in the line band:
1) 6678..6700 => 4.9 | 1.46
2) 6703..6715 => 1.8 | 1.56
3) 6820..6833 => 1.8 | 1.33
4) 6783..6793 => 0.3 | 1.6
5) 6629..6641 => 3.3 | 1.45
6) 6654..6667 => 2.8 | 1.53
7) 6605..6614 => 2.7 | 1.45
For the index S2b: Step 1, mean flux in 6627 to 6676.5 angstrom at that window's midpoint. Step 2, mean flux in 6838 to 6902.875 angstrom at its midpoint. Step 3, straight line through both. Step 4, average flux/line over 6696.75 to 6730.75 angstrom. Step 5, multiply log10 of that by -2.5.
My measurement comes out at -0.24 mag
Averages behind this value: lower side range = 1.48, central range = 1.83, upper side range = 1.39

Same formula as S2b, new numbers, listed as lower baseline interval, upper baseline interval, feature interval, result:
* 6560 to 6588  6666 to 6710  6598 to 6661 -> 0.42 mag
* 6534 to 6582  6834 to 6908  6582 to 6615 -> 0.25 mag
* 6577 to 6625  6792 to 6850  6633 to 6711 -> 0.09 mag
